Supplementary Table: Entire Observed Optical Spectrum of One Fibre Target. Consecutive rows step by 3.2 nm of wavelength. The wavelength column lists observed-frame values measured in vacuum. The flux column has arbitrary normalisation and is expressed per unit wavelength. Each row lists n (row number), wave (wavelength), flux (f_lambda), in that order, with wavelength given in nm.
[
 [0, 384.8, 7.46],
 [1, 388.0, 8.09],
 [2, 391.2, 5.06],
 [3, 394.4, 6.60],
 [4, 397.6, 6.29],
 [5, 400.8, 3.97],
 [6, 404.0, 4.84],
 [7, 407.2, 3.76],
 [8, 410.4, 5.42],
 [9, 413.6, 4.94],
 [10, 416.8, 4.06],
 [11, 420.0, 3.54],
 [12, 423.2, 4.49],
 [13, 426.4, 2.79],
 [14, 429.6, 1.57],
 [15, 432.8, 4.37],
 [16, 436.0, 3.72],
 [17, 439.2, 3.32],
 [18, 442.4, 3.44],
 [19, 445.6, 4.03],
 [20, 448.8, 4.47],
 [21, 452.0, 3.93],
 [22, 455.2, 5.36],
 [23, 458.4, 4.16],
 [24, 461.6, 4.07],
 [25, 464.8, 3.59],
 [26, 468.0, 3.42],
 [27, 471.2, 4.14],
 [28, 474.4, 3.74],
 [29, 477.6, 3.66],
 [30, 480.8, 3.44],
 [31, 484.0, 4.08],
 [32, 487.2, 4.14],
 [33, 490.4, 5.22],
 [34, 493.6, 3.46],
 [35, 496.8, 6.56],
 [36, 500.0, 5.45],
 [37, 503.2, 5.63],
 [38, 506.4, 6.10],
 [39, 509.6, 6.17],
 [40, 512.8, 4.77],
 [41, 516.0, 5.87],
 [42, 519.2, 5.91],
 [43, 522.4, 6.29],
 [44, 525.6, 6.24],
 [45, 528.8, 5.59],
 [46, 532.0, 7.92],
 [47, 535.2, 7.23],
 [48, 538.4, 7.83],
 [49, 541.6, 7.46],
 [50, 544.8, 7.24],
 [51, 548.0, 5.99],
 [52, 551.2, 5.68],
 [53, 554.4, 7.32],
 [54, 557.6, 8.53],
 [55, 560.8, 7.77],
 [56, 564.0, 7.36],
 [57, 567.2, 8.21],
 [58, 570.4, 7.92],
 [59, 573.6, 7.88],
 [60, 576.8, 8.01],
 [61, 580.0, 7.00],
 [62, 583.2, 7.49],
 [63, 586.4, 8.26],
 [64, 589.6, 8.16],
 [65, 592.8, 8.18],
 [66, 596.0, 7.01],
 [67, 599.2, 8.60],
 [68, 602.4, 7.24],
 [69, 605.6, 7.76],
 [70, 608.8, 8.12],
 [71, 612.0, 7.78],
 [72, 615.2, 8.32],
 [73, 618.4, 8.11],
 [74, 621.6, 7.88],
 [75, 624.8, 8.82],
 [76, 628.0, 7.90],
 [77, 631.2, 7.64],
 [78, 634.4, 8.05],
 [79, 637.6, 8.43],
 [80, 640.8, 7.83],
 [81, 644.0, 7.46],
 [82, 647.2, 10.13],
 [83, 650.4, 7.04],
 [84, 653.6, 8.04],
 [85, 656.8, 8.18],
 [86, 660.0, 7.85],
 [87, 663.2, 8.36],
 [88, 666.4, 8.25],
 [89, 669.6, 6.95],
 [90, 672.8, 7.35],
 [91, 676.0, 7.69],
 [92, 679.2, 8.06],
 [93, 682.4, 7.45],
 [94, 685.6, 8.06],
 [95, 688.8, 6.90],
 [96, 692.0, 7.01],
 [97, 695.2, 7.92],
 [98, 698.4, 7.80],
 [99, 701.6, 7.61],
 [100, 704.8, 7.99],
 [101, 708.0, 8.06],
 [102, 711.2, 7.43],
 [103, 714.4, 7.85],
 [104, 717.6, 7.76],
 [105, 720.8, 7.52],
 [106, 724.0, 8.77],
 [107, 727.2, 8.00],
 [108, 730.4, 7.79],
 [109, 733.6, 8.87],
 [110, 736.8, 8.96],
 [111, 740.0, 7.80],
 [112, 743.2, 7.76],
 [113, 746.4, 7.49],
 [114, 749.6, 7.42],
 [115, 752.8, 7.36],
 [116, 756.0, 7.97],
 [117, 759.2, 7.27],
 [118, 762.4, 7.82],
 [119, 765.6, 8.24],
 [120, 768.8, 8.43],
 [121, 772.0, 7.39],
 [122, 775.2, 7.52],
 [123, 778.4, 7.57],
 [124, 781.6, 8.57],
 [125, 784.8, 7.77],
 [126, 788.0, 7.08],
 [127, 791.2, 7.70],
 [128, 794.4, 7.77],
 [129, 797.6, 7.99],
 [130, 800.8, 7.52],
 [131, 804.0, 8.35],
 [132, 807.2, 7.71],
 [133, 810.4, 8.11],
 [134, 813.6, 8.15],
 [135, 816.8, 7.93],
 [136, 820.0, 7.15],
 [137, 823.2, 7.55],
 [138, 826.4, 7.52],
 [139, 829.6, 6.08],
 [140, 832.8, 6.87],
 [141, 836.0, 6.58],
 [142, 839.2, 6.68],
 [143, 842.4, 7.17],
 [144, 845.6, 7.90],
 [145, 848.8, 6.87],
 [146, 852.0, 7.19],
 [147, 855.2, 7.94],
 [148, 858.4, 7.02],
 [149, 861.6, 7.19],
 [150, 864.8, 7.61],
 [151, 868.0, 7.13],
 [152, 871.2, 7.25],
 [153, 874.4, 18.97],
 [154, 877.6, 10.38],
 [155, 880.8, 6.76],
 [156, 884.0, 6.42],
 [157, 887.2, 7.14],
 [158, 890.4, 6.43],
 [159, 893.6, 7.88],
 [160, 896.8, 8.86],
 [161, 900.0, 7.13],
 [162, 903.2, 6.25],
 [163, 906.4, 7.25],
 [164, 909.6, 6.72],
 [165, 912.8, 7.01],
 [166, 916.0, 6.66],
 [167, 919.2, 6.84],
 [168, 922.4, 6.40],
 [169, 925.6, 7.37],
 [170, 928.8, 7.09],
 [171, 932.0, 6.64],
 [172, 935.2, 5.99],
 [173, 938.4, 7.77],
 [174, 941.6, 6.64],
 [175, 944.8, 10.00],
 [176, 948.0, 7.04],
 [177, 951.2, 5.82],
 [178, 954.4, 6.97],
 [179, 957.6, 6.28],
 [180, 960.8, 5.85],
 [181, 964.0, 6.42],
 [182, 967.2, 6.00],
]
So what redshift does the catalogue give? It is 0.33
